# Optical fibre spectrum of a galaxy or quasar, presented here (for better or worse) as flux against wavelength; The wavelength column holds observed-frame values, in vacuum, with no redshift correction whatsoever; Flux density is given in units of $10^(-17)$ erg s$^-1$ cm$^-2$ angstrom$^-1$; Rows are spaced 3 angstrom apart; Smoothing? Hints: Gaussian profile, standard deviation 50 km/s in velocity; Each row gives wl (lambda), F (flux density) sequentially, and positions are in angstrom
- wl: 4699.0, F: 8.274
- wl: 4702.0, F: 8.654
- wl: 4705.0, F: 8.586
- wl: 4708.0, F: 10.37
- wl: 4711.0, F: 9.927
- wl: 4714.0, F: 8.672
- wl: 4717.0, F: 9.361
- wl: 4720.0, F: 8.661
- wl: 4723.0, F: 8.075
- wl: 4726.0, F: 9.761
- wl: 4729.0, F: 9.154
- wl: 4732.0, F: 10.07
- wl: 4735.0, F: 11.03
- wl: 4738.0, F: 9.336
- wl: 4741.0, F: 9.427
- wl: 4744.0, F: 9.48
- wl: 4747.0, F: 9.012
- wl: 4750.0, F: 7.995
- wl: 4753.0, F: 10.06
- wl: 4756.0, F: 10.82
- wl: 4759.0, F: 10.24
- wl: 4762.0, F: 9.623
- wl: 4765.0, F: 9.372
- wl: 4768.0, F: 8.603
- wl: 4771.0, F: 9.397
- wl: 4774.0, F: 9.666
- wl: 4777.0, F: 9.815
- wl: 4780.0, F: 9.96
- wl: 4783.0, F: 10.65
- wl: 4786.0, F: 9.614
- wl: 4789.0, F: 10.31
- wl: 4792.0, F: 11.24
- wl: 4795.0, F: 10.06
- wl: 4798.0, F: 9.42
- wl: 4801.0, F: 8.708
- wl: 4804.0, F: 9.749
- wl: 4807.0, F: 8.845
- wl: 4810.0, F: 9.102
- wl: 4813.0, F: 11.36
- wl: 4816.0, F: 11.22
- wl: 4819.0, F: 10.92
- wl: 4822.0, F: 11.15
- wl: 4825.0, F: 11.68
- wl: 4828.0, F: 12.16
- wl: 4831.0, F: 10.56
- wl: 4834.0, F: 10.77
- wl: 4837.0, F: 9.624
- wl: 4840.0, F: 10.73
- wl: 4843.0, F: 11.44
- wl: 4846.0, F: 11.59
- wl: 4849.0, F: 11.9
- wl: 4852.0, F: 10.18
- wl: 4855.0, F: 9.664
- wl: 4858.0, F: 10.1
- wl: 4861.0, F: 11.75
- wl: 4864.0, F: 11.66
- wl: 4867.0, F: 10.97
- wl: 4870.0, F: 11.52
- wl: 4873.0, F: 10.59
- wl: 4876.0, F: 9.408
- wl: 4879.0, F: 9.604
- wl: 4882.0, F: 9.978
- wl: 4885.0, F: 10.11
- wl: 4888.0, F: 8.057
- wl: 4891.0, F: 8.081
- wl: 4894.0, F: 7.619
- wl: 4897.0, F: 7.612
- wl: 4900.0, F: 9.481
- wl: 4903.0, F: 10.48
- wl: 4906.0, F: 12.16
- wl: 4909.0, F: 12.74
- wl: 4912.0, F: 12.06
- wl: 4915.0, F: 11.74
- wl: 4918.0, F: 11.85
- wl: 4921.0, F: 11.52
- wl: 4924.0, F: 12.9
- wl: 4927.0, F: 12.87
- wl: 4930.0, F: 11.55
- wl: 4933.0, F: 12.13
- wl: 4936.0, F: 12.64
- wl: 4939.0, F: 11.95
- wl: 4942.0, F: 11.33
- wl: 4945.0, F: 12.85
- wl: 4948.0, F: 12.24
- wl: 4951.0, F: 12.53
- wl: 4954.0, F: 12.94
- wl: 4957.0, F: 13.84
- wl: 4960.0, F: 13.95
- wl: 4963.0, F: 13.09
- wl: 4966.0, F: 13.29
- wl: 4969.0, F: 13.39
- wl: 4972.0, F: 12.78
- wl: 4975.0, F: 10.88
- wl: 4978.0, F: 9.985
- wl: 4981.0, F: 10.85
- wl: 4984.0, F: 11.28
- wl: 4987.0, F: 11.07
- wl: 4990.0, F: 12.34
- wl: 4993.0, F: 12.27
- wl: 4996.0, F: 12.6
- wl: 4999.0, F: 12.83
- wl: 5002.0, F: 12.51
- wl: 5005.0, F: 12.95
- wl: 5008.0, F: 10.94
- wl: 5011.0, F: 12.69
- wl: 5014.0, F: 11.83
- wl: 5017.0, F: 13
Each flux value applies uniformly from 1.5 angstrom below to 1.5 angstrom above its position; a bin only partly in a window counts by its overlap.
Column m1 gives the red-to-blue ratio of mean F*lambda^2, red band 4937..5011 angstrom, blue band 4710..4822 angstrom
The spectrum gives 1.4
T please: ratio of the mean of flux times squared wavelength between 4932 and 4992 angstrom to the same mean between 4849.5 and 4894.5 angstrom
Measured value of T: 1.27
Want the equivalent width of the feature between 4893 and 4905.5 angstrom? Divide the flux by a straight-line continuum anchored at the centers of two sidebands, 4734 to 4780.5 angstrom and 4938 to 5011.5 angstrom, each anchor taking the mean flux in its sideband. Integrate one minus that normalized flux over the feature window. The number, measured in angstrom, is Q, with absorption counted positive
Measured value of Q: 2.5 angstrom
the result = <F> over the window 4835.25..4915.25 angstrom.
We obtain 10.4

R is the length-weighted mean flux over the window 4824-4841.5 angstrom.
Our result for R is 10.9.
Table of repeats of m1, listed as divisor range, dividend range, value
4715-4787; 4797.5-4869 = 1.16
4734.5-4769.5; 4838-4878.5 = 1.19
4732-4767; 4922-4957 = 1.39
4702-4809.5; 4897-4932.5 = 1.30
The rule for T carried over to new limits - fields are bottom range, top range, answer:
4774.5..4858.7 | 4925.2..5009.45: 1.25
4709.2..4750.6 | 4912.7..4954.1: 1.42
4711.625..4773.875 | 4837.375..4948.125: 1.23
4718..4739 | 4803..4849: 1.19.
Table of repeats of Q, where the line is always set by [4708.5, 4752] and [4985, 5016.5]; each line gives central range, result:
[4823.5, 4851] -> -1.8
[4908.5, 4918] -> -0.7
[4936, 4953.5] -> -1.0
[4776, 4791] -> -0.3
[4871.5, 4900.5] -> 5.1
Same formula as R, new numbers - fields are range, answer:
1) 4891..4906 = 9.06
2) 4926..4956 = 12.3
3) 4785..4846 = 10.5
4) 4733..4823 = 9.87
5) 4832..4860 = 10.7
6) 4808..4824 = 10.7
